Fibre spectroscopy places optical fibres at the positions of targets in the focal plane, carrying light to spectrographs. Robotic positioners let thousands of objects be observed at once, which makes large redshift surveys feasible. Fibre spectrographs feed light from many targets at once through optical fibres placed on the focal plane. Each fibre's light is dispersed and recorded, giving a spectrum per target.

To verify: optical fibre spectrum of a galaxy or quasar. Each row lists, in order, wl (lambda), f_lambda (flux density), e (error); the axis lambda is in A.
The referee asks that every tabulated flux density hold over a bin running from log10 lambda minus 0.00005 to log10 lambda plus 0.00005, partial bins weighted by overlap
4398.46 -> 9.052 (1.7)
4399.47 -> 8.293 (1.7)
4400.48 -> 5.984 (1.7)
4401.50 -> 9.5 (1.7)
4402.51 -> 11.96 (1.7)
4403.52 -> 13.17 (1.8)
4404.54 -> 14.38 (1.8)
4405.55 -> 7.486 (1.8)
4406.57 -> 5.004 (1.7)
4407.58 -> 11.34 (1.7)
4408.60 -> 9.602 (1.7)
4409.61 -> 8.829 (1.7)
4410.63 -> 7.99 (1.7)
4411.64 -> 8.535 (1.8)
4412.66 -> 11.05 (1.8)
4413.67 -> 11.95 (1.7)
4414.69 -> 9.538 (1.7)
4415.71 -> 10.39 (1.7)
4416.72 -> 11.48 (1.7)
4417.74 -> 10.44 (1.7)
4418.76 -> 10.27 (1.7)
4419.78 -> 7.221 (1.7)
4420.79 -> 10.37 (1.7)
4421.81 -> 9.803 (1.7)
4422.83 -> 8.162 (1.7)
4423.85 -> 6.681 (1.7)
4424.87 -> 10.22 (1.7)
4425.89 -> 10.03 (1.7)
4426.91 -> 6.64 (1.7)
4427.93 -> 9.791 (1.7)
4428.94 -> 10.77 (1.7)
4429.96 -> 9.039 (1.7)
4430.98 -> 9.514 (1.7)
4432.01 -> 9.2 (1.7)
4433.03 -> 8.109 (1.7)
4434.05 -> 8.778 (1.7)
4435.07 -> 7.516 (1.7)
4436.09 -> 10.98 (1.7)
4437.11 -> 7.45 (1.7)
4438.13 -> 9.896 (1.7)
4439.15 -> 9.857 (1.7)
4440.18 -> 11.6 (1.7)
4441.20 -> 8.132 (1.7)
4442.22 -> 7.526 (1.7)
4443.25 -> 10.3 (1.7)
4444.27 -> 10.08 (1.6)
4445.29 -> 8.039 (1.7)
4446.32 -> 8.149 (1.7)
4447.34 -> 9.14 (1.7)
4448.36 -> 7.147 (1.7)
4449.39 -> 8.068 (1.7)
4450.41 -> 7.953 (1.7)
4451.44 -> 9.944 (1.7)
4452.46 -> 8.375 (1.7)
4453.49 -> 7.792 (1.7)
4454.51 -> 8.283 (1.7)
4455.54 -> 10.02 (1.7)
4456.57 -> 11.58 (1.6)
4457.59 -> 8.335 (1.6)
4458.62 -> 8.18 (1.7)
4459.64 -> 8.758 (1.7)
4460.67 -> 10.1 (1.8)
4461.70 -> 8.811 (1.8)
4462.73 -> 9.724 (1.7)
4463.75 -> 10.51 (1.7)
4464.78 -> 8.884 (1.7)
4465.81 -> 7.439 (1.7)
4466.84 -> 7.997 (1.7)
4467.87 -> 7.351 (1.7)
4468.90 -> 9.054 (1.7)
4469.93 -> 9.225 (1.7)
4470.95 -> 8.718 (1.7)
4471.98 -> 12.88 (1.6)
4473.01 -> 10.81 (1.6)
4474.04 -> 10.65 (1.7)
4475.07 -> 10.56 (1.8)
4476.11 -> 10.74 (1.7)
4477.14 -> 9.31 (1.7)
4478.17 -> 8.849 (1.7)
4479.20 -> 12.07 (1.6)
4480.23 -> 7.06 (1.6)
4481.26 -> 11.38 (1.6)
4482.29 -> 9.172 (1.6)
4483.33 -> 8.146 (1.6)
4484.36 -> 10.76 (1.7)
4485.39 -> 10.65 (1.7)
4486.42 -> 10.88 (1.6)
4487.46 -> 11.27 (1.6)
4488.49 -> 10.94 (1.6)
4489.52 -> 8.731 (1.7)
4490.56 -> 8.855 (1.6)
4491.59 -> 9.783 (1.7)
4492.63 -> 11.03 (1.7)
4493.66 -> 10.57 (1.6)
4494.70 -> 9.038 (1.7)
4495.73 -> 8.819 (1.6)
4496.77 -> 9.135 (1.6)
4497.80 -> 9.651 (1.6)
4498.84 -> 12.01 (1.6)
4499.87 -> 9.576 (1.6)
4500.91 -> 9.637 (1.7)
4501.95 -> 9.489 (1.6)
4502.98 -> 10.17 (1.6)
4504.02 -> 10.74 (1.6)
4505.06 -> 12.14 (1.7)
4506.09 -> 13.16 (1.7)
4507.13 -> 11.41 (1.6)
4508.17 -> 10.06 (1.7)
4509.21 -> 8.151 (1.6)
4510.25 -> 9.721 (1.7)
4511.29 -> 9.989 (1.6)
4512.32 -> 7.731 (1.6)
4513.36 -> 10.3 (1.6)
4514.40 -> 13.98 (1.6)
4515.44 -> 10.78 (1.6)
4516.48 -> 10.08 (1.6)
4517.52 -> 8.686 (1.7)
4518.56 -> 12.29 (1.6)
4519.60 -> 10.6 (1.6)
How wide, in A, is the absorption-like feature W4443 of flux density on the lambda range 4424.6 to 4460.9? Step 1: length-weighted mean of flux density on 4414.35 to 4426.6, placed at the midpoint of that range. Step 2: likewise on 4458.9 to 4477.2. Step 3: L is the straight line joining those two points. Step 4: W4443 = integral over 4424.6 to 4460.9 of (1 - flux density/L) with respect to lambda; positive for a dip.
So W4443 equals 1.9 A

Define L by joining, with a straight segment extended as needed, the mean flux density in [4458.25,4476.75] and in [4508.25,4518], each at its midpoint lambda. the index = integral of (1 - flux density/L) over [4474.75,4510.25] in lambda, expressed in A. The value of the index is -1.4 A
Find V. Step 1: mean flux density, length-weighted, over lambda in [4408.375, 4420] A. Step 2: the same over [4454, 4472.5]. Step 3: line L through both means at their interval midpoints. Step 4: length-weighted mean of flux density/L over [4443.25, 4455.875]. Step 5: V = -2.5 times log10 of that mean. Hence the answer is 0.09 mag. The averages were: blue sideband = 9.84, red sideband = 9.22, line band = 8.63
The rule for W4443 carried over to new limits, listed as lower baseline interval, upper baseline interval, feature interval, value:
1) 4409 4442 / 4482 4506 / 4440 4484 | 2.5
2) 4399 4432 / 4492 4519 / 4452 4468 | 1.6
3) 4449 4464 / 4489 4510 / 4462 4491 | -0.5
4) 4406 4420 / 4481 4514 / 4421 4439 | 1.2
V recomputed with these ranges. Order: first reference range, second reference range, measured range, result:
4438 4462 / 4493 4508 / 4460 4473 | 0.02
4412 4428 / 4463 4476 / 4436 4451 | 0.08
